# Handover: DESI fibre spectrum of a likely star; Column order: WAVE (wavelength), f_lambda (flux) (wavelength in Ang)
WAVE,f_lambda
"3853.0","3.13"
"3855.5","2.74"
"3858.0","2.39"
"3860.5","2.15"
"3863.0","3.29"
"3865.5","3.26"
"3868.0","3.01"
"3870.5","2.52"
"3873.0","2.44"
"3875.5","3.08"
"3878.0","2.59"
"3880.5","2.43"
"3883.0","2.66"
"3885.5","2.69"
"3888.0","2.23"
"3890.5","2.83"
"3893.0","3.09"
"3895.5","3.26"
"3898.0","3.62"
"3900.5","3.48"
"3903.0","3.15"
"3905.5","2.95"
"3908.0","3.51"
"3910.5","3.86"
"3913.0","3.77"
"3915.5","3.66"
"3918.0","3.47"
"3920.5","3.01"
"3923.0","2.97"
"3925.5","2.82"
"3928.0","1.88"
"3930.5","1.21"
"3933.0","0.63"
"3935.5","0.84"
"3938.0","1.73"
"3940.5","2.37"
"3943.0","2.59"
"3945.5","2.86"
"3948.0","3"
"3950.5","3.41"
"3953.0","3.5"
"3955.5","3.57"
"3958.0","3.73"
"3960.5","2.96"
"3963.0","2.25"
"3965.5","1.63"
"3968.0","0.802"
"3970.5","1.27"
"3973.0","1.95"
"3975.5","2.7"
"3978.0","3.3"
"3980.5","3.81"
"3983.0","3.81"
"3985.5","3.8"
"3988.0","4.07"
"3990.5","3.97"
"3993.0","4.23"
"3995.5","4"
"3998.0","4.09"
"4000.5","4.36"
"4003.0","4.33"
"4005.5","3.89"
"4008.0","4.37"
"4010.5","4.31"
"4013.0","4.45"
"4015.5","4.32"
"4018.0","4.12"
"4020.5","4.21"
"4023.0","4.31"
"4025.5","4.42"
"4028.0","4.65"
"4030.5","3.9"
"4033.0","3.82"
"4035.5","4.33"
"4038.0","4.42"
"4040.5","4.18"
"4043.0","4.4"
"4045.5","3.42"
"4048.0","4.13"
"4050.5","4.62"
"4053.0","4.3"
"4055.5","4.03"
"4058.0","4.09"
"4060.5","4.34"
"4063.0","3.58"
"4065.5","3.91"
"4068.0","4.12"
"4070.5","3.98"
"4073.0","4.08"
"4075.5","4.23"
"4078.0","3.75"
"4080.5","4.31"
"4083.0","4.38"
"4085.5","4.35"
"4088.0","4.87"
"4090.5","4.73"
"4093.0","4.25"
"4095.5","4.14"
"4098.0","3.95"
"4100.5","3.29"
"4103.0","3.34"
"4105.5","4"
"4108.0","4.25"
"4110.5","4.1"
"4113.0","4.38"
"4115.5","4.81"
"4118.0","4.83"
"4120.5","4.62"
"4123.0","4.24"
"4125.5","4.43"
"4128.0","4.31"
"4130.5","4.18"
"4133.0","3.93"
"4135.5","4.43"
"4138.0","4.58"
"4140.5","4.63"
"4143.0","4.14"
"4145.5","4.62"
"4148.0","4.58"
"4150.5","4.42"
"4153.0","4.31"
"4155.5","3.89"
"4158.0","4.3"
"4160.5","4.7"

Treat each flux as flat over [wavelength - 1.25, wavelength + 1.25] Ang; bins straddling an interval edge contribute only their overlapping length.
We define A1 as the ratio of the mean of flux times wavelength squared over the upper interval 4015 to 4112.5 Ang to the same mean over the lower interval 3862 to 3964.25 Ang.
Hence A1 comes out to 1.58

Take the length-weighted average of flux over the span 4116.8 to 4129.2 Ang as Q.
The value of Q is 4.49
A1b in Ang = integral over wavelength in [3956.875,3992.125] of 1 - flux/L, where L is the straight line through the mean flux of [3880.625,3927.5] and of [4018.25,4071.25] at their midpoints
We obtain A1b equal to 7.6 Ang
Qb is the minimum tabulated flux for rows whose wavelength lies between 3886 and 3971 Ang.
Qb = 0.63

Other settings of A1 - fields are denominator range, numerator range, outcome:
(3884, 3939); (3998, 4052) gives 1.63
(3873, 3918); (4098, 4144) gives 1.53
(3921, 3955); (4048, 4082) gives 1.87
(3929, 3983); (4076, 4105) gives 1.82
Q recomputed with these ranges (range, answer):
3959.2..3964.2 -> 2.62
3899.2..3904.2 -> 3.32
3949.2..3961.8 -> 3.43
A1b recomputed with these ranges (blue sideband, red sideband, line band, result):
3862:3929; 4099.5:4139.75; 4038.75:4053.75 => -1.3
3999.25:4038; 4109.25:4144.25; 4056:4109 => 3.1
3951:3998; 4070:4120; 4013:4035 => -4.2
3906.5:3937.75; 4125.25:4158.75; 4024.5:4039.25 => -3.3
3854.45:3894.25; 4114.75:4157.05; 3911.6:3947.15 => 7.3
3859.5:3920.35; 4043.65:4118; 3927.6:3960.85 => 9.1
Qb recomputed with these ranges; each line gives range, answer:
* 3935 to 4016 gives 0.802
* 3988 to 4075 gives 3.42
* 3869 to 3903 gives 2.23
